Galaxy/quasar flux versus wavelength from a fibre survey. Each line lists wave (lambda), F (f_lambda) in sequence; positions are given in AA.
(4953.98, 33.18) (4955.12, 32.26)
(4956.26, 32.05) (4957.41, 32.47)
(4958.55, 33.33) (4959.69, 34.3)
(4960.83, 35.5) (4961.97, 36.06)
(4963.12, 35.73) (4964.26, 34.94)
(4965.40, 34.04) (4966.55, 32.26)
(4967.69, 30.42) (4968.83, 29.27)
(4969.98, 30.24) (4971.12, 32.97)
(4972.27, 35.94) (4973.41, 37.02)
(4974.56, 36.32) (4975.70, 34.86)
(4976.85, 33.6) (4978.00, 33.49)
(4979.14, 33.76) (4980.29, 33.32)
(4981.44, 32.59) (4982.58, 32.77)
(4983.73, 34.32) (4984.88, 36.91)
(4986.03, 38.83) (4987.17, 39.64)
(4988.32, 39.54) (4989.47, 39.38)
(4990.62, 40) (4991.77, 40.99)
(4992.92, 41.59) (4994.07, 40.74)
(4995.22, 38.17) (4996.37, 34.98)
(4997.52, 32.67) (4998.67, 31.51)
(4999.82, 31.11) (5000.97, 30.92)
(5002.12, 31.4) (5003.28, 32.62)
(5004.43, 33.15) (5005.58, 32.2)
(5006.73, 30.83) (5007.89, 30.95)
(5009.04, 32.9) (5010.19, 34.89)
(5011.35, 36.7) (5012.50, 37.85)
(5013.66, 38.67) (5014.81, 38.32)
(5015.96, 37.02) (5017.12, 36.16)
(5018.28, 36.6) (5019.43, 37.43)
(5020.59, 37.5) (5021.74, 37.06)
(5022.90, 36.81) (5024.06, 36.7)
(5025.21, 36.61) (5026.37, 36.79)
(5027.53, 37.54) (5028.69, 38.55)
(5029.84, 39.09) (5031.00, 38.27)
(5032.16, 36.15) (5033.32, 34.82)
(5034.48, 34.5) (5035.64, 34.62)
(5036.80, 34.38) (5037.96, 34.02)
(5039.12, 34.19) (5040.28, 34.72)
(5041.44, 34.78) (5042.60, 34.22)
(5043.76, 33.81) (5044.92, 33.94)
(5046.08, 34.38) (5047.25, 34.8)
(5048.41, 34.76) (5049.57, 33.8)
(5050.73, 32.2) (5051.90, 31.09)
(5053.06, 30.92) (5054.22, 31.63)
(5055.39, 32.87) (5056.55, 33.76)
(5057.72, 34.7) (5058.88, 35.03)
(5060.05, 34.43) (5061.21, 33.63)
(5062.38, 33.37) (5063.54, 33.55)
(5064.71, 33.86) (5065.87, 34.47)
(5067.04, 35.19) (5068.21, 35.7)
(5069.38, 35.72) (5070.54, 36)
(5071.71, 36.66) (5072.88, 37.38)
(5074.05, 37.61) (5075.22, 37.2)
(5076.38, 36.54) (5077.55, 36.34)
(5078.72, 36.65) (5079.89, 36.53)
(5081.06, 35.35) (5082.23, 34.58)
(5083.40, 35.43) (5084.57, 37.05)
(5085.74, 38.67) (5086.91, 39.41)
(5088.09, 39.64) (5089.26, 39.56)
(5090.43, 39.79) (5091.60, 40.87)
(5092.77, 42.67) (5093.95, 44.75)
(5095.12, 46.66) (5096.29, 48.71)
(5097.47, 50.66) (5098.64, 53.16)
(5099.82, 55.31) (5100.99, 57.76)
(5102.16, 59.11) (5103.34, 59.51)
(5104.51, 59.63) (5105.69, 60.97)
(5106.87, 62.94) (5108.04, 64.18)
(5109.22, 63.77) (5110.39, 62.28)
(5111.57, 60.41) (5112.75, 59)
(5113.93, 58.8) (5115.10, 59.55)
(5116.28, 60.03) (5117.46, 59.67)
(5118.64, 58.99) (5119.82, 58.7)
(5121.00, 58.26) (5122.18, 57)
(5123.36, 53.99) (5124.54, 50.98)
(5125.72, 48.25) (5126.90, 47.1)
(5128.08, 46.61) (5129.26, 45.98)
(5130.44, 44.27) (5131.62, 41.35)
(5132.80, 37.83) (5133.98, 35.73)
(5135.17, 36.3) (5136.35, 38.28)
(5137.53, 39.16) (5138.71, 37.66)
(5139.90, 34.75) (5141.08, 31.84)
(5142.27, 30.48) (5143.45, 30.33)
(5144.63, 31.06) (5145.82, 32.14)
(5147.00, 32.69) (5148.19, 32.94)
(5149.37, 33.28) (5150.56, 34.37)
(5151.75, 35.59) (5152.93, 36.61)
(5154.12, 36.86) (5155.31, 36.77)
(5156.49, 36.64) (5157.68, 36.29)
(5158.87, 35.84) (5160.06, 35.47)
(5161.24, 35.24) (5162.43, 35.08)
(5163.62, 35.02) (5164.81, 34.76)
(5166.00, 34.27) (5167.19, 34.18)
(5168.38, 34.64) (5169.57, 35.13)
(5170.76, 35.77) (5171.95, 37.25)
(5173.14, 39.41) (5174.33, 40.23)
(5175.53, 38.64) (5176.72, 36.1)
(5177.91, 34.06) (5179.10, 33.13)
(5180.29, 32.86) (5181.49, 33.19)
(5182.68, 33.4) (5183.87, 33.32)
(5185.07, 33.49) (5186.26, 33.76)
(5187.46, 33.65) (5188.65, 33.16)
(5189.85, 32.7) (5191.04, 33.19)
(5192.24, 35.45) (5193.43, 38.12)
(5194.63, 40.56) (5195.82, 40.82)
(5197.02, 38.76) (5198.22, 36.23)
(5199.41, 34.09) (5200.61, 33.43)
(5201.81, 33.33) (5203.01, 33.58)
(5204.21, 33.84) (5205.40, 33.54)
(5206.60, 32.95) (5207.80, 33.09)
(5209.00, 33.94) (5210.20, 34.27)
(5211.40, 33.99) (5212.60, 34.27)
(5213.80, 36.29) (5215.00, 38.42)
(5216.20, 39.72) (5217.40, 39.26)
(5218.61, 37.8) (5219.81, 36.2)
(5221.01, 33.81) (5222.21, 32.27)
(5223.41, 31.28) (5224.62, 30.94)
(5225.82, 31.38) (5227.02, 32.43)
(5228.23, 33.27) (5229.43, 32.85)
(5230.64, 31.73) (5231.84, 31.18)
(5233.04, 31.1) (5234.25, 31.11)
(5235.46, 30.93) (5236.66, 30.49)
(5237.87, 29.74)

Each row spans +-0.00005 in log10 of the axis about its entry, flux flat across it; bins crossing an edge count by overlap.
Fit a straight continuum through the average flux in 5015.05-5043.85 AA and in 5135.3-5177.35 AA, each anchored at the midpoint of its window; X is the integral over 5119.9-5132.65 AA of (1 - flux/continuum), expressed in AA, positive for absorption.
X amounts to -5.0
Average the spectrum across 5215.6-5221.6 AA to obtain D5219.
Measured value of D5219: 37.3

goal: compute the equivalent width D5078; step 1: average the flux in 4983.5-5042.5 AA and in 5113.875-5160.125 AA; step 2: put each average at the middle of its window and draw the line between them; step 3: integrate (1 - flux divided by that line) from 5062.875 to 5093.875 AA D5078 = 1.6 AA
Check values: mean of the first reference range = 36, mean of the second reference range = 42.1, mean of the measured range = 37.1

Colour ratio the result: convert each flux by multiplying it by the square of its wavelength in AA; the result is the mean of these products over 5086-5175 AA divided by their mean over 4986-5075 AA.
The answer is 1.3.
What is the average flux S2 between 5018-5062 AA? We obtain 35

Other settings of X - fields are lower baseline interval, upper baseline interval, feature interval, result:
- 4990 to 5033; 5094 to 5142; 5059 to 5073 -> 2.9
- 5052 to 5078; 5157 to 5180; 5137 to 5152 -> 0.9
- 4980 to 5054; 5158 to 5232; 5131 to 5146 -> -0.1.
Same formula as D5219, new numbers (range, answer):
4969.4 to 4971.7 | 31.5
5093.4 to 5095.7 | 45.8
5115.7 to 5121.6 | 59.1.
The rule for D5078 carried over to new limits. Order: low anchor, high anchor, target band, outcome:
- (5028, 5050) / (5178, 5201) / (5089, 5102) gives -4.7 AA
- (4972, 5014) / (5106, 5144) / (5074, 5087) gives 2.3 AA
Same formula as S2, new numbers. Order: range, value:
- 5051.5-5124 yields 45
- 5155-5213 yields 35.1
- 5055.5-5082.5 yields 35.4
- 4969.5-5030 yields 35.7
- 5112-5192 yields 39.6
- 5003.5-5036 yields 36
